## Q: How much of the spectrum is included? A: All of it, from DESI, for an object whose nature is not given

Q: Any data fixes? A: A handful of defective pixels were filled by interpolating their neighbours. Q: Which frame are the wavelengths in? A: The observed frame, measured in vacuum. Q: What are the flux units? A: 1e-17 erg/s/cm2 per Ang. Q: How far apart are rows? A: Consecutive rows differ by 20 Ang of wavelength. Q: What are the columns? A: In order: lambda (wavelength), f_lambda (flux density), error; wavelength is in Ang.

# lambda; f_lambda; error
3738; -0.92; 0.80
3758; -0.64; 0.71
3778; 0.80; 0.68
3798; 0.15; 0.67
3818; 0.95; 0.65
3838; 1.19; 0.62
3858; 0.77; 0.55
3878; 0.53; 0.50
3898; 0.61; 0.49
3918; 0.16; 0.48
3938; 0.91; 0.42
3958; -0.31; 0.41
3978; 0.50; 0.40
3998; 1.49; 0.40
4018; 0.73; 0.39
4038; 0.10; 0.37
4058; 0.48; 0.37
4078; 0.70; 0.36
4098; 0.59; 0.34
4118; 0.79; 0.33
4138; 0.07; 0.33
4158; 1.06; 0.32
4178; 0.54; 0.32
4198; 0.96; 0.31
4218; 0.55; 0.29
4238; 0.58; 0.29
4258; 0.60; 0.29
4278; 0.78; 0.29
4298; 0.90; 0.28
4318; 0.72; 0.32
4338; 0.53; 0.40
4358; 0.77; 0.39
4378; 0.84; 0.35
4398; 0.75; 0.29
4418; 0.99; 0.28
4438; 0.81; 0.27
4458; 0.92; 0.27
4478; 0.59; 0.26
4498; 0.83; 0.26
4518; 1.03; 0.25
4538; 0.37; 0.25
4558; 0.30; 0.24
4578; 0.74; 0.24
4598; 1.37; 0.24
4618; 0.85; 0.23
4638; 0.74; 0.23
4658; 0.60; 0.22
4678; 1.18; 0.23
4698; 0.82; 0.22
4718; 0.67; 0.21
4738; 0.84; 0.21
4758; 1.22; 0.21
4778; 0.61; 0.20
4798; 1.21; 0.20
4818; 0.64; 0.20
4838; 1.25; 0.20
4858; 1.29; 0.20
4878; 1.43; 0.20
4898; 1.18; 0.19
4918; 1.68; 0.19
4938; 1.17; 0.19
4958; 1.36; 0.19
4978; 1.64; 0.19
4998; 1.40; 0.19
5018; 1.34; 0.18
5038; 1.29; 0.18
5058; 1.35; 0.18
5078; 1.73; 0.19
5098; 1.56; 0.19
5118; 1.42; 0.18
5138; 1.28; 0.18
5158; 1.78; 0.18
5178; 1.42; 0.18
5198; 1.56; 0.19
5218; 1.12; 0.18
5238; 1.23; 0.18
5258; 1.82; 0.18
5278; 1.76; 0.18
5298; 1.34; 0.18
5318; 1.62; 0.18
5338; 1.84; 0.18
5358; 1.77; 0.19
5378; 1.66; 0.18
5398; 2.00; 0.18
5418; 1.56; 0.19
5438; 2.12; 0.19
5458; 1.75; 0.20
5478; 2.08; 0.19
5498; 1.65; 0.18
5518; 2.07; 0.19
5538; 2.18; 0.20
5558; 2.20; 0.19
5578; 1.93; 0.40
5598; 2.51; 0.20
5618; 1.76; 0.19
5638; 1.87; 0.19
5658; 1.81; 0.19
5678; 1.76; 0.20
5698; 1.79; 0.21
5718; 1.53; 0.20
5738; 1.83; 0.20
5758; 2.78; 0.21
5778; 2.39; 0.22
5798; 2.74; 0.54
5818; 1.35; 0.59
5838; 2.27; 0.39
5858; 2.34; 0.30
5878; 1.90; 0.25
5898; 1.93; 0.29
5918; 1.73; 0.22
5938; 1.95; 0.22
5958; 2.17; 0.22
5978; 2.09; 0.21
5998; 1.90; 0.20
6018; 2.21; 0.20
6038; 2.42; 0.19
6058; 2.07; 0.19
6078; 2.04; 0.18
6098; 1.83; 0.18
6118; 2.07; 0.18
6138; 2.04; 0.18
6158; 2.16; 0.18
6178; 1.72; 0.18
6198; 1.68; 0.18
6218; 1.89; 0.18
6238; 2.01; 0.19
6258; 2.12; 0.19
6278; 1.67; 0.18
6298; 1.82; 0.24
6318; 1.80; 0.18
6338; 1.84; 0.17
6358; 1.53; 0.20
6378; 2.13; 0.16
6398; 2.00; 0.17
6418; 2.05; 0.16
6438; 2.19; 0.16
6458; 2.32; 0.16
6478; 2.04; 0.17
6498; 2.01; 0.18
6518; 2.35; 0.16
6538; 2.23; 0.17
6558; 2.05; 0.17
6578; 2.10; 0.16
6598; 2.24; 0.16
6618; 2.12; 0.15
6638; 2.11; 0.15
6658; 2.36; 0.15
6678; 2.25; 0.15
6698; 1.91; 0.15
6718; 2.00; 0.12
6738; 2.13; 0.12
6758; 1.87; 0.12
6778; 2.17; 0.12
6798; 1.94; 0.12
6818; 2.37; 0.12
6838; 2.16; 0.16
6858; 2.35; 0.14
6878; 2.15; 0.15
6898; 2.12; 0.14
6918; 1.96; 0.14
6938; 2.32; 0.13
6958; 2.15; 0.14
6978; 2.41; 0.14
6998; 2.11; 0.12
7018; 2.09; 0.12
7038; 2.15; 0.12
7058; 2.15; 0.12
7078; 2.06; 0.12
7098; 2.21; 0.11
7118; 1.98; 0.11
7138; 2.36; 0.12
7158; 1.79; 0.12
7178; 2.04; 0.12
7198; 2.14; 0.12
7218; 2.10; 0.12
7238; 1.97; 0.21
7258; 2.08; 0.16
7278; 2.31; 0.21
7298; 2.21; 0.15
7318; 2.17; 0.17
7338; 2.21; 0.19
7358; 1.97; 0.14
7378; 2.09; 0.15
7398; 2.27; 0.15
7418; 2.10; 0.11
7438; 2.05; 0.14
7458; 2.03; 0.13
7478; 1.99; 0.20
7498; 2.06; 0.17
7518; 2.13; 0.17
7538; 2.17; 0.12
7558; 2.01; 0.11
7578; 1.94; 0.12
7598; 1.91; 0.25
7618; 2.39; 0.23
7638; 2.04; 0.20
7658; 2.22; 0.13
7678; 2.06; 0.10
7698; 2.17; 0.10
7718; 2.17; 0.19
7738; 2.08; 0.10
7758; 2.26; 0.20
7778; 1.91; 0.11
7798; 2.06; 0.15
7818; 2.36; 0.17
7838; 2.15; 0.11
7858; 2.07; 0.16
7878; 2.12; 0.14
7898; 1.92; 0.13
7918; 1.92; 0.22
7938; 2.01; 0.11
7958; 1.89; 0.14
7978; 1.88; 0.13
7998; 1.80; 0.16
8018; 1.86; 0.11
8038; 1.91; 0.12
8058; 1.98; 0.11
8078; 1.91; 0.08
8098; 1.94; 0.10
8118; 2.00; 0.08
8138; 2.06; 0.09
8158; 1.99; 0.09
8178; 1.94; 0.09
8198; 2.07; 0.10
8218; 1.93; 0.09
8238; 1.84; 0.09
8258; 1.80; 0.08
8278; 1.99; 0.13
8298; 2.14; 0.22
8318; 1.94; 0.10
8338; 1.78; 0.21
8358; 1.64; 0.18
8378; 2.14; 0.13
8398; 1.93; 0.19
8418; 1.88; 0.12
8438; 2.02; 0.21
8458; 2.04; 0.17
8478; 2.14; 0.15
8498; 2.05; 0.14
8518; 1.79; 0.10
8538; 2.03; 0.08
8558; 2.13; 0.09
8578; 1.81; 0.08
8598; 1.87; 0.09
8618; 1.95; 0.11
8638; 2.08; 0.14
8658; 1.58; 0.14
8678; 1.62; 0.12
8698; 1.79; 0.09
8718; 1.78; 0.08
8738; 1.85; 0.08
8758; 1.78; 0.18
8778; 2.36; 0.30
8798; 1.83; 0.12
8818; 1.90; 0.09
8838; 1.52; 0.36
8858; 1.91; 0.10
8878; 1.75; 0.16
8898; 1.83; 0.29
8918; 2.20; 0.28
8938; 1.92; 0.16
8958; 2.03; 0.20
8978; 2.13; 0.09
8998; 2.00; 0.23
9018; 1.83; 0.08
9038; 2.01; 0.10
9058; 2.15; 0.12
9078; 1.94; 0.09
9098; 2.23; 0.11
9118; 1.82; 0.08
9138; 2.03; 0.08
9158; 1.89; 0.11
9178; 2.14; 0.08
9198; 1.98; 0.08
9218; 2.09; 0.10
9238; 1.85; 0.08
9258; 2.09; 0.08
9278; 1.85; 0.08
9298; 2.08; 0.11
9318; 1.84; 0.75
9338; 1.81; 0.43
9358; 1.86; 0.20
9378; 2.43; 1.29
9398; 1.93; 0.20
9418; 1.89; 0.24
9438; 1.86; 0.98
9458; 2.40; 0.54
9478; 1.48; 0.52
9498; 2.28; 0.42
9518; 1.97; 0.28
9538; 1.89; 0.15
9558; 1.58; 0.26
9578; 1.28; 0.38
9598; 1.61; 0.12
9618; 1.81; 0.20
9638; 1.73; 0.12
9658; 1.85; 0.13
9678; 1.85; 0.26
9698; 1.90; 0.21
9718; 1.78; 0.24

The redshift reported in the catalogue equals 0.215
